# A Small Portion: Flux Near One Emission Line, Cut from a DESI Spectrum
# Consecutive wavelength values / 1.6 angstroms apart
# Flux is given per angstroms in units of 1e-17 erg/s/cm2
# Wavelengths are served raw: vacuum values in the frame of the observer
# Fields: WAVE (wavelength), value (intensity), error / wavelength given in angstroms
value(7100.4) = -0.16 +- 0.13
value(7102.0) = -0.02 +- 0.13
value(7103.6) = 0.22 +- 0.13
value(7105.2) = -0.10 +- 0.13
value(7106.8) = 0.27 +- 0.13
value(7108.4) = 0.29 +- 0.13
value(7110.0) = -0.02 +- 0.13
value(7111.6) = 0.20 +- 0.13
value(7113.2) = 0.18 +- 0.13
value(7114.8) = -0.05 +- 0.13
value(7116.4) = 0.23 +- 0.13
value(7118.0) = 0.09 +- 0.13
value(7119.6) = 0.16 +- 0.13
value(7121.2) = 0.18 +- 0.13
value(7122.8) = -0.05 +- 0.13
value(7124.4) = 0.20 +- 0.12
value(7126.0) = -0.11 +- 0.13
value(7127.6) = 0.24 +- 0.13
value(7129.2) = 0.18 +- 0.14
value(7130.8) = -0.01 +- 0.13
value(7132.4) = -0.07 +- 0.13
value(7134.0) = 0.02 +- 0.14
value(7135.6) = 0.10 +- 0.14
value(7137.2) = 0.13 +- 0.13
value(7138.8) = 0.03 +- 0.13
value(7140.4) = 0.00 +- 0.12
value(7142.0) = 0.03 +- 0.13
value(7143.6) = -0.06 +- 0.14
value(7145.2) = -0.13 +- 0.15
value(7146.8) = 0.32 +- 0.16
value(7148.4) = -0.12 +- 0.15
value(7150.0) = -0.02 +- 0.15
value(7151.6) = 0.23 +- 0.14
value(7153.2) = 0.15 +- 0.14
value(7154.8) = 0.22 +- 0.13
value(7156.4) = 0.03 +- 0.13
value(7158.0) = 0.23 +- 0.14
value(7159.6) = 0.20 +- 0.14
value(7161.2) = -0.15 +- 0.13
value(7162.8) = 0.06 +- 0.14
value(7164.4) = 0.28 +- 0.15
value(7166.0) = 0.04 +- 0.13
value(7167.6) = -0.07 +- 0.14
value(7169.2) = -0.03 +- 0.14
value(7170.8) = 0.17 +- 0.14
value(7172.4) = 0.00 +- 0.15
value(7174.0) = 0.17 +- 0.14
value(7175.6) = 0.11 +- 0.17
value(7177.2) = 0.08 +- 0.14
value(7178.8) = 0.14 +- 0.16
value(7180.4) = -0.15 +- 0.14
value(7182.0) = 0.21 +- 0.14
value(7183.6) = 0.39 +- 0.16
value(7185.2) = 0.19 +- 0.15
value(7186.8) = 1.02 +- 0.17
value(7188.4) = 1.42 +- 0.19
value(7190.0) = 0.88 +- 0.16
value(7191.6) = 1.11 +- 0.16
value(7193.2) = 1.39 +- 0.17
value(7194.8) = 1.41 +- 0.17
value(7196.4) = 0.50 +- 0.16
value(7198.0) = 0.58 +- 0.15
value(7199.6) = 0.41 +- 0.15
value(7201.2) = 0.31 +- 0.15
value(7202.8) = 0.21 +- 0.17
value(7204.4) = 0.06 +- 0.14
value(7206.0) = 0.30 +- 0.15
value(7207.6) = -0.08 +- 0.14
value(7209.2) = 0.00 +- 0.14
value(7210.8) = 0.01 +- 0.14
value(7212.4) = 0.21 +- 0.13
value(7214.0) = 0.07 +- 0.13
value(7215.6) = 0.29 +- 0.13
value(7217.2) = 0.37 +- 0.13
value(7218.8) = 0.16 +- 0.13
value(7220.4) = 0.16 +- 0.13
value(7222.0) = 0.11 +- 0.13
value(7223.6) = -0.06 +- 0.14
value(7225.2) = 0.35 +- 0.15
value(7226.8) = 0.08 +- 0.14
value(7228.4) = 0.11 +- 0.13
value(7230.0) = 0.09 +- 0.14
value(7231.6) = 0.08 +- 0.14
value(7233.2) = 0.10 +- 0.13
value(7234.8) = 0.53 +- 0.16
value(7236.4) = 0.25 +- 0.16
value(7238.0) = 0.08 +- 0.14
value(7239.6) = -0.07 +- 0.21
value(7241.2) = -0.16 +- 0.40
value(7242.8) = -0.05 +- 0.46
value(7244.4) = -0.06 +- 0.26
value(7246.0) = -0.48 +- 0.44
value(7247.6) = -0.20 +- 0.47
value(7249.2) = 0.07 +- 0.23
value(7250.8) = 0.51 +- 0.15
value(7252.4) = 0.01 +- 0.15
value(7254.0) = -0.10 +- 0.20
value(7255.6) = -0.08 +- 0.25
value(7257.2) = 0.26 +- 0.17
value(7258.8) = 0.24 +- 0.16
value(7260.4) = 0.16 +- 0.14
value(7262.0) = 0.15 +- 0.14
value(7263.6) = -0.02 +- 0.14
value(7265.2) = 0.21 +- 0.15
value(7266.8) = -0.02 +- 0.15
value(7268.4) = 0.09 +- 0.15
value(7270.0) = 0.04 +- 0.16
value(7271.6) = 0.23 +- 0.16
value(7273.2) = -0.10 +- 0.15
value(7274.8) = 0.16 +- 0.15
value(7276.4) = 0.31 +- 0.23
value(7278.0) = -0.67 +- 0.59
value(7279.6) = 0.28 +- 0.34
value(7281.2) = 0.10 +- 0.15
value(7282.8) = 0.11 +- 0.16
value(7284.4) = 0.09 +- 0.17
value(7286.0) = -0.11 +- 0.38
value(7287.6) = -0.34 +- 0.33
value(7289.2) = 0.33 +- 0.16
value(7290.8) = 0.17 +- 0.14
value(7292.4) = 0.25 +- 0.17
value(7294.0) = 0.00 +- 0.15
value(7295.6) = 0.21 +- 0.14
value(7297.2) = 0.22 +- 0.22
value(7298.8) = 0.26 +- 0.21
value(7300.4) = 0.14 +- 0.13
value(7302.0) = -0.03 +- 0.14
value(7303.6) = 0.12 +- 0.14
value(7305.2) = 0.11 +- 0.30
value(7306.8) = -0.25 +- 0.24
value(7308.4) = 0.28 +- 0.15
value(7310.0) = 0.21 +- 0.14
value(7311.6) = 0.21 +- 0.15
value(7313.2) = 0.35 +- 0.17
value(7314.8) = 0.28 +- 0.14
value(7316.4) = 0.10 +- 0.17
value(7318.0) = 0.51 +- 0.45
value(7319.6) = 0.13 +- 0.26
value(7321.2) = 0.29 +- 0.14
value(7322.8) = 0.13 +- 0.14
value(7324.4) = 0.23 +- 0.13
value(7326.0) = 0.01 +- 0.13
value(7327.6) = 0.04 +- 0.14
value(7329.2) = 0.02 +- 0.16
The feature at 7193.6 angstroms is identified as [O II]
